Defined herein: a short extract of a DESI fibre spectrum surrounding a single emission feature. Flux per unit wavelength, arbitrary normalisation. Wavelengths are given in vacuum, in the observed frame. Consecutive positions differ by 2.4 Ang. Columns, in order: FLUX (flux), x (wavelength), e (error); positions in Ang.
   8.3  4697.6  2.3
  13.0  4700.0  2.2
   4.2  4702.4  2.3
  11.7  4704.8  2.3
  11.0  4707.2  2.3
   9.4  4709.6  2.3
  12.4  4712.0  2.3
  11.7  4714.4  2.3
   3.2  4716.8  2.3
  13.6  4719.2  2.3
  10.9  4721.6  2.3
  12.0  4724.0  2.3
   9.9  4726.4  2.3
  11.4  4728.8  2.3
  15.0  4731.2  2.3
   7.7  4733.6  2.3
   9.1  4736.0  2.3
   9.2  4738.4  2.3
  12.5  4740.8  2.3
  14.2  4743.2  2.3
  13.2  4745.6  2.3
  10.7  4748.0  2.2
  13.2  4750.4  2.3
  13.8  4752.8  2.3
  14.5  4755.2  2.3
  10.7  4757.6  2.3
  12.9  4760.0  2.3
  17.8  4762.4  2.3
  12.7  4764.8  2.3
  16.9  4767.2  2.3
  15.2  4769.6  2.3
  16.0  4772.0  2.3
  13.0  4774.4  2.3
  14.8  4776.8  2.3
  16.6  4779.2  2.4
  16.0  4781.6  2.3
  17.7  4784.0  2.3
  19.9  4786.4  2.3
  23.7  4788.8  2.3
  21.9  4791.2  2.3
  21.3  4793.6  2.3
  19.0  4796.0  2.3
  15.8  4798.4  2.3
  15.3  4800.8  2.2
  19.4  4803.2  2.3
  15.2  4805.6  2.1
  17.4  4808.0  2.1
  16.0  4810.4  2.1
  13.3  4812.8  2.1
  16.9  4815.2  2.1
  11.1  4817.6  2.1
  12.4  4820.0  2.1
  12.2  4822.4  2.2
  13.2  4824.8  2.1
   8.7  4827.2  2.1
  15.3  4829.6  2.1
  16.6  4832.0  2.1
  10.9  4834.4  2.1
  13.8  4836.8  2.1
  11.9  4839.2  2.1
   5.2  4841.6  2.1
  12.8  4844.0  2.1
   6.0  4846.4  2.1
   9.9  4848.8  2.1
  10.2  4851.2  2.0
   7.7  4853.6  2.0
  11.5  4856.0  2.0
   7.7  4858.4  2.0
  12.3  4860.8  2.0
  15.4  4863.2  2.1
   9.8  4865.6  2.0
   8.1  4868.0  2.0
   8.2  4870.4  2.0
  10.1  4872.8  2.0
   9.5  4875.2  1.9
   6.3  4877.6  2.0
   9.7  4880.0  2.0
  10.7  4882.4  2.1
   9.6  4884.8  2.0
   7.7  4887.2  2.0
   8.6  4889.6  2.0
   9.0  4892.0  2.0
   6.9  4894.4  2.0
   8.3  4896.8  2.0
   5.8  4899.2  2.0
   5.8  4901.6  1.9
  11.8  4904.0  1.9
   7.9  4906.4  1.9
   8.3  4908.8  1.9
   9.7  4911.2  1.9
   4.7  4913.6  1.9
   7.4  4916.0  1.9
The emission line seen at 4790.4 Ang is C III] 1909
